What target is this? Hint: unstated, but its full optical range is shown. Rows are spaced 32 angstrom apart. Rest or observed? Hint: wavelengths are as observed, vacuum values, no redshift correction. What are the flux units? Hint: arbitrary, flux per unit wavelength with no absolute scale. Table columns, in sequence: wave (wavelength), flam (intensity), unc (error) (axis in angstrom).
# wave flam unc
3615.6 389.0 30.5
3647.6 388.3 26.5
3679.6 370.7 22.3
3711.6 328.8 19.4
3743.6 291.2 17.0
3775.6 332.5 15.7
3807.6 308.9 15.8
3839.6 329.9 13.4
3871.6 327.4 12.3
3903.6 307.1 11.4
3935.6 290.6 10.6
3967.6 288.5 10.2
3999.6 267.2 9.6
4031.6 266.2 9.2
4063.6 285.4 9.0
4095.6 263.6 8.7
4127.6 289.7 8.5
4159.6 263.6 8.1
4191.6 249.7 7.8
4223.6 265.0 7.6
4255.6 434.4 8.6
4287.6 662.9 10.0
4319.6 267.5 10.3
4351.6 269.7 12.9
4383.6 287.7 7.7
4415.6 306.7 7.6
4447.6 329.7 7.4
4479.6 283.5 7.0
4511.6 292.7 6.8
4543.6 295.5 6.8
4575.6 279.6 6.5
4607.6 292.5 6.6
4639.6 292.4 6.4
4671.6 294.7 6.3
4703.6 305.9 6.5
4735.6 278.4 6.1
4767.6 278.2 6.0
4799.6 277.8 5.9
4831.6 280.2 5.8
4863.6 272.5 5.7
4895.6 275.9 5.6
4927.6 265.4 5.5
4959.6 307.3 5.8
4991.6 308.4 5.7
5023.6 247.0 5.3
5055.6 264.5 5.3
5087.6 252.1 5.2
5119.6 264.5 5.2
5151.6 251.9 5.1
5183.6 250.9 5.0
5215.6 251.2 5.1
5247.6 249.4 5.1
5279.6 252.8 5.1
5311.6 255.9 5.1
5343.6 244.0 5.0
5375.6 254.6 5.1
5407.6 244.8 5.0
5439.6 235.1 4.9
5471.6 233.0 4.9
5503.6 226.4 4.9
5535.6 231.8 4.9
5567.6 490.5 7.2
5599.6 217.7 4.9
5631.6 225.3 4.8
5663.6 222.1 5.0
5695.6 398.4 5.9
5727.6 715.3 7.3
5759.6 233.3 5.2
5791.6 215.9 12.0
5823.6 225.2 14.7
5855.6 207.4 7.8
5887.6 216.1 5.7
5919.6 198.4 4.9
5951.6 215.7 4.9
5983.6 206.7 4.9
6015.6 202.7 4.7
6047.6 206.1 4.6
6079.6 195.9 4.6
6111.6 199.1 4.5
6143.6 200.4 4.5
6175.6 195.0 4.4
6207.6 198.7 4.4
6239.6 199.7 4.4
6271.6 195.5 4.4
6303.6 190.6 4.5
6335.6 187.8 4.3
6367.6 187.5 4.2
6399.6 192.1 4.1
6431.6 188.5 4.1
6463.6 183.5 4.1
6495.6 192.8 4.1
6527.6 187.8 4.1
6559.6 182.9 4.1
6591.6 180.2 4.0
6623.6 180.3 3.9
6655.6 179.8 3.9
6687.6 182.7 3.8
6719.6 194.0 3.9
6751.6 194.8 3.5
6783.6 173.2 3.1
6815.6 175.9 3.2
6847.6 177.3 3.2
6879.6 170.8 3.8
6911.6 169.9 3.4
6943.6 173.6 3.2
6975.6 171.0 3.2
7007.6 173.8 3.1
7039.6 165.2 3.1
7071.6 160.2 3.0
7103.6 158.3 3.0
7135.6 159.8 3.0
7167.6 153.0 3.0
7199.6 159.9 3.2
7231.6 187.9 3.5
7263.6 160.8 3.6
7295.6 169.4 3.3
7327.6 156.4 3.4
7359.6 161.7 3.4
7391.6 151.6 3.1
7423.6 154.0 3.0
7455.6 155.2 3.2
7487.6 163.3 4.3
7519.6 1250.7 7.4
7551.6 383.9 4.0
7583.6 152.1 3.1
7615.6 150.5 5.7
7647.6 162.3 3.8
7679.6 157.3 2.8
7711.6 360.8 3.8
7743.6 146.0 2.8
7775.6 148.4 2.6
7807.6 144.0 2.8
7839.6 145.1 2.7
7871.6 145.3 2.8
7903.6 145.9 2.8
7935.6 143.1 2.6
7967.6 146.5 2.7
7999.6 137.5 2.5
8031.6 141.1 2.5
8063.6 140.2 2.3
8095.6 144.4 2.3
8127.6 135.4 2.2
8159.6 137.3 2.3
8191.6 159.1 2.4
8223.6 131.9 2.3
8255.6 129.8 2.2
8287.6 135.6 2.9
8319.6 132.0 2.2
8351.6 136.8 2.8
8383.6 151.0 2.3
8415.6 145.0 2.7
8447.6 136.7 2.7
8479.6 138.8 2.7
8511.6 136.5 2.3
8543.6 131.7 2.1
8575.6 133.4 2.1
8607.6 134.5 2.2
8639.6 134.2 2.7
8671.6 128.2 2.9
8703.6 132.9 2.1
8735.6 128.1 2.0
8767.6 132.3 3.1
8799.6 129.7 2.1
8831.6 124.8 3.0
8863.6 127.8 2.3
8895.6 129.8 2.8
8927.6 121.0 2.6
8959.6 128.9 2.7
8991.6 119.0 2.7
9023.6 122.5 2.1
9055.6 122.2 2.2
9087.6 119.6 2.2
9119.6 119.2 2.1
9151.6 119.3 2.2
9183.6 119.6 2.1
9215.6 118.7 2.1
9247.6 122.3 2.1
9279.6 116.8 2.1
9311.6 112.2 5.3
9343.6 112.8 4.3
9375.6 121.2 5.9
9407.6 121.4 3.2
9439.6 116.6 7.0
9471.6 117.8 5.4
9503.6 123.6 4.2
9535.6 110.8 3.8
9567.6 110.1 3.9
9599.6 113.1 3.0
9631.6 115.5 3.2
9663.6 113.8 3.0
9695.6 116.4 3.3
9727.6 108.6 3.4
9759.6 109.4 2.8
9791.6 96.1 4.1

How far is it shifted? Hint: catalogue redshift 0.146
